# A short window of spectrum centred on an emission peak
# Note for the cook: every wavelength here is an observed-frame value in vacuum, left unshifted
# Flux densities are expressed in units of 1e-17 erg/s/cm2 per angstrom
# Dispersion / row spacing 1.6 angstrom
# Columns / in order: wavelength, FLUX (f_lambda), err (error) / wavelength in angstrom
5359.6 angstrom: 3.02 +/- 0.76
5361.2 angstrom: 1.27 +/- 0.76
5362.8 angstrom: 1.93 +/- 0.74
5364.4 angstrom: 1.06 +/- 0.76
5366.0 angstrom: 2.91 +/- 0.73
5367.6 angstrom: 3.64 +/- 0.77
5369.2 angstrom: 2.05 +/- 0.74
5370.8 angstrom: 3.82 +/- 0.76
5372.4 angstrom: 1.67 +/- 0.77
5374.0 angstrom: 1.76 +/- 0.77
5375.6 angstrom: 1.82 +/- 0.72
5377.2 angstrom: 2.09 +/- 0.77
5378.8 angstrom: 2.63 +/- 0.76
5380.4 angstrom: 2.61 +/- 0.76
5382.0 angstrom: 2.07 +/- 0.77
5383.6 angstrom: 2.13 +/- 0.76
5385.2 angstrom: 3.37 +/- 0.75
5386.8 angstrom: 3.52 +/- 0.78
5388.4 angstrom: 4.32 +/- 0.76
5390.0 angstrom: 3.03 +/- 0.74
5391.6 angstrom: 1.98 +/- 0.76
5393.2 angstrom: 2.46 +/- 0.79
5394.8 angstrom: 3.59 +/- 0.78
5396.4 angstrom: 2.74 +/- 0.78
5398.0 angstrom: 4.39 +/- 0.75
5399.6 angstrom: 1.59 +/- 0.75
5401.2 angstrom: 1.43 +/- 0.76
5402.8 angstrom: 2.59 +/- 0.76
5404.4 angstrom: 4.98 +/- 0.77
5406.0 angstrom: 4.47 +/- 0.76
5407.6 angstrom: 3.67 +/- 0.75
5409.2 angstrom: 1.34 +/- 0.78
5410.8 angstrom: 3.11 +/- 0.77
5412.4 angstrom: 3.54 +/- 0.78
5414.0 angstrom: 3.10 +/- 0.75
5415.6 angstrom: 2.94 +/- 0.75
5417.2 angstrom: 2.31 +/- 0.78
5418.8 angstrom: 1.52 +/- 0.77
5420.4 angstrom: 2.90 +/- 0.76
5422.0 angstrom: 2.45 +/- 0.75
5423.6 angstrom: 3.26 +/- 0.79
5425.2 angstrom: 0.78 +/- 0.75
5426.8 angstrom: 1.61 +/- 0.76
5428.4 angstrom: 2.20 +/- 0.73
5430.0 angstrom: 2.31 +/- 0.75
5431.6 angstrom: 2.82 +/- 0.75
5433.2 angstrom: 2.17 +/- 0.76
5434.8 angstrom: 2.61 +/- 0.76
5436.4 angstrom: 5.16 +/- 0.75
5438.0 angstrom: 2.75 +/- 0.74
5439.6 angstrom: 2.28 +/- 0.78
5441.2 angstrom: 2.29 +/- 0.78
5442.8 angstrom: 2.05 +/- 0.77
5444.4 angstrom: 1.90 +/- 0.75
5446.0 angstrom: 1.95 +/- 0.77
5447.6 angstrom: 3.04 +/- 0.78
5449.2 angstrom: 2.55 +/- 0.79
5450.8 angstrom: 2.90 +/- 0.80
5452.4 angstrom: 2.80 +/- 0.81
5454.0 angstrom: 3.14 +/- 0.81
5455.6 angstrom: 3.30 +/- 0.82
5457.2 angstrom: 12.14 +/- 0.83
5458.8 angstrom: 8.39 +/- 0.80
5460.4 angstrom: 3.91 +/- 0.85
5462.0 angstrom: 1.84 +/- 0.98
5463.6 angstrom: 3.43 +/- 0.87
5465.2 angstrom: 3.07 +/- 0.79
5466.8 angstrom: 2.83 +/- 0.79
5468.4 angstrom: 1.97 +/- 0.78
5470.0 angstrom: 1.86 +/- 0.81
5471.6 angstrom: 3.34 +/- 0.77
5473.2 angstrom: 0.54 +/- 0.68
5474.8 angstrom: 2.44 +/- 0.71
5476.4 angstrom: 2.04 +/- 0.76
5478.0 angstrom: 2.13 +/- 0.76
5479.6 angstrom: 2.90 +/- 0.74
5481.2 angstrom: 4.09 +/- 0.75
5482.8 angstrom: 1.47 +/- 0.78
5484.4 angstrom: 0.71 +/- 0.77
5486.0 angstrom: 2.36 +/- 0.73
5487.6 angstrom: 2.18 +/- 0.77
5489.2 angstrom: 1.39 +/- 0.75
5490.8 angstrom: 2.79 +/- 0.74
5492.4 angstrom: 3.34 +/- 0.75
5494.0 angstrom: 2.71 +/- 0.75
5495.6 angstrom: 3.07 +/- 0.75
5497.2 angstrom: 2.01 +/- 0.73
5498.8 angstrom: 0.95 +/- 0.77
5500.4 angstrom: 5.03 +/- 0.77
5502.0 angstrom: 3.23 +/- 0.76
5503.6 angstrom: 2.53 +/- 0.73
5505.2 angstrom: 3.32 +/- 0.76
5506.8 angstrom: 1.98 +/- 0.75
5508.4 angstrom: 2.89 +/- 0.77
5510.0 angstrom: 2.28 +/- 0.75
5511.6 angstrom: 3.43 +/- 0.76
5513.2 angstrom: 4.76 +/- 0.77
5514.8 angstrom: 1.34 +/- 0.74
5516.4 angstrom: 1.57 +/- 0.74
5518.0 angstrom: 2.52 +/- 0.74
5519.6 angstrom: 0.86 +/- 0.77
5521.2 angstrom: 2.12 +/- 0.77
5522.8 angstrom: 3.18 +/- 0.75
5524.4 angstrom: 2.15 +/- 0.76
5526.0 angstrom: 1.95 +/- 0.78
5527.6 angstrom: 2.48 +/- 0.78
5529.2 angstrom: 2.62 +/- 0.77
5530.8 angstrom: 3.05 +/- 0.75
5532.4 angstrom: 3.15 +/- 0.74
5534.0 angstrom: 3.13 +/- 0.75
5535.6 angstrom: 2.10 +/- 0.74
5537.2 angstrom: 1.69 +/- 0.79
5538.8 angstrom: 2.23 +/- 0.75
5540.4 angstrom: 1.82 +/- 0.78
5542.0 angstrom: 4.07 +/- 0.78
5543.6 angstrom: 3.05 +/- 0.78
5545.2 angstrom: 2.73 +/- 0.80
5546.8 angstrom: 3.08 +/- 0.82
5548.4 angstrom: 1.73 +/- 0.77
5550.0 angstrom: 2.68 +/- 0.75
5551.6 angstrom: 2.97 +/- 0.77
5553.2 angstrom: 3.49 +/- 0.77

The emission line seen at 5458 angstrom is [O III]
